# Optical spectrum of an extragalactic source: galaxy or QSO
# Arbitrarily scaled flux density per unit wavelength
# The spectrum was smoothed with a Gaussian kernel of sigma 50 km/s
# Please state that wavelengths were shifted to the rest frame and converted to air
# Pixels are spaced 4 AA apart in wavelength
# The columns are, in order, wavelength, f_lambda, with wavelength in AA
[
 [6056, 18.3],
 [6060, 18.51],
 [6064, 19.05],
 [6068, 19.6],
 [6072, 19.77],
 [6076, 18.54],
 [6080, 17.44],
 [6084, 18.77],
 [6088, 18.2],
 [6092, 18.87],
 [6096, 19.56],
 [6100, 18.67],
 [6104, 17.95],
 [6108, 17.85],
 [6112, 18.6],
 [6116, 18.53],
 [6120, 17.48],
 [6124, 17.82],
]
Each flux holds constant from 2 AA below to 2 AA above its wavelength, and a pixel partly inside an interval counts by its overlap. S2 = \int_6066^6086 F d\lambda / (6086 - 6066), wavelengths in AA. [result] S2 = 18.8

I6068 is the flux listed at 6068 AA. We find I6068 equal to 19.6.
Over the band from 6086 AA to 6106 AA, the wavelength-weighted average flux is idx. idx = 18.7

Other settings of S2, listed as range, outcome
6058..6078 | 19.1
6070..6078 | 19.2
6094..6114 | 18.5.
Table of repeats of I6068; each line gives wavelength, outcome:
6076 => 18.54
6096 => 19.56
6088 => 18.2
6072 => 19.77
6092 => 18.87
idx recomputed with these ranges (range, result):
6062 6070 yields 19.3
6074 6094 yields 18.4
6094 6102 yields 19.1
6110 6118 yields 18.6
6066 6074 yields 19.7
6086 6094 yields 18.5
